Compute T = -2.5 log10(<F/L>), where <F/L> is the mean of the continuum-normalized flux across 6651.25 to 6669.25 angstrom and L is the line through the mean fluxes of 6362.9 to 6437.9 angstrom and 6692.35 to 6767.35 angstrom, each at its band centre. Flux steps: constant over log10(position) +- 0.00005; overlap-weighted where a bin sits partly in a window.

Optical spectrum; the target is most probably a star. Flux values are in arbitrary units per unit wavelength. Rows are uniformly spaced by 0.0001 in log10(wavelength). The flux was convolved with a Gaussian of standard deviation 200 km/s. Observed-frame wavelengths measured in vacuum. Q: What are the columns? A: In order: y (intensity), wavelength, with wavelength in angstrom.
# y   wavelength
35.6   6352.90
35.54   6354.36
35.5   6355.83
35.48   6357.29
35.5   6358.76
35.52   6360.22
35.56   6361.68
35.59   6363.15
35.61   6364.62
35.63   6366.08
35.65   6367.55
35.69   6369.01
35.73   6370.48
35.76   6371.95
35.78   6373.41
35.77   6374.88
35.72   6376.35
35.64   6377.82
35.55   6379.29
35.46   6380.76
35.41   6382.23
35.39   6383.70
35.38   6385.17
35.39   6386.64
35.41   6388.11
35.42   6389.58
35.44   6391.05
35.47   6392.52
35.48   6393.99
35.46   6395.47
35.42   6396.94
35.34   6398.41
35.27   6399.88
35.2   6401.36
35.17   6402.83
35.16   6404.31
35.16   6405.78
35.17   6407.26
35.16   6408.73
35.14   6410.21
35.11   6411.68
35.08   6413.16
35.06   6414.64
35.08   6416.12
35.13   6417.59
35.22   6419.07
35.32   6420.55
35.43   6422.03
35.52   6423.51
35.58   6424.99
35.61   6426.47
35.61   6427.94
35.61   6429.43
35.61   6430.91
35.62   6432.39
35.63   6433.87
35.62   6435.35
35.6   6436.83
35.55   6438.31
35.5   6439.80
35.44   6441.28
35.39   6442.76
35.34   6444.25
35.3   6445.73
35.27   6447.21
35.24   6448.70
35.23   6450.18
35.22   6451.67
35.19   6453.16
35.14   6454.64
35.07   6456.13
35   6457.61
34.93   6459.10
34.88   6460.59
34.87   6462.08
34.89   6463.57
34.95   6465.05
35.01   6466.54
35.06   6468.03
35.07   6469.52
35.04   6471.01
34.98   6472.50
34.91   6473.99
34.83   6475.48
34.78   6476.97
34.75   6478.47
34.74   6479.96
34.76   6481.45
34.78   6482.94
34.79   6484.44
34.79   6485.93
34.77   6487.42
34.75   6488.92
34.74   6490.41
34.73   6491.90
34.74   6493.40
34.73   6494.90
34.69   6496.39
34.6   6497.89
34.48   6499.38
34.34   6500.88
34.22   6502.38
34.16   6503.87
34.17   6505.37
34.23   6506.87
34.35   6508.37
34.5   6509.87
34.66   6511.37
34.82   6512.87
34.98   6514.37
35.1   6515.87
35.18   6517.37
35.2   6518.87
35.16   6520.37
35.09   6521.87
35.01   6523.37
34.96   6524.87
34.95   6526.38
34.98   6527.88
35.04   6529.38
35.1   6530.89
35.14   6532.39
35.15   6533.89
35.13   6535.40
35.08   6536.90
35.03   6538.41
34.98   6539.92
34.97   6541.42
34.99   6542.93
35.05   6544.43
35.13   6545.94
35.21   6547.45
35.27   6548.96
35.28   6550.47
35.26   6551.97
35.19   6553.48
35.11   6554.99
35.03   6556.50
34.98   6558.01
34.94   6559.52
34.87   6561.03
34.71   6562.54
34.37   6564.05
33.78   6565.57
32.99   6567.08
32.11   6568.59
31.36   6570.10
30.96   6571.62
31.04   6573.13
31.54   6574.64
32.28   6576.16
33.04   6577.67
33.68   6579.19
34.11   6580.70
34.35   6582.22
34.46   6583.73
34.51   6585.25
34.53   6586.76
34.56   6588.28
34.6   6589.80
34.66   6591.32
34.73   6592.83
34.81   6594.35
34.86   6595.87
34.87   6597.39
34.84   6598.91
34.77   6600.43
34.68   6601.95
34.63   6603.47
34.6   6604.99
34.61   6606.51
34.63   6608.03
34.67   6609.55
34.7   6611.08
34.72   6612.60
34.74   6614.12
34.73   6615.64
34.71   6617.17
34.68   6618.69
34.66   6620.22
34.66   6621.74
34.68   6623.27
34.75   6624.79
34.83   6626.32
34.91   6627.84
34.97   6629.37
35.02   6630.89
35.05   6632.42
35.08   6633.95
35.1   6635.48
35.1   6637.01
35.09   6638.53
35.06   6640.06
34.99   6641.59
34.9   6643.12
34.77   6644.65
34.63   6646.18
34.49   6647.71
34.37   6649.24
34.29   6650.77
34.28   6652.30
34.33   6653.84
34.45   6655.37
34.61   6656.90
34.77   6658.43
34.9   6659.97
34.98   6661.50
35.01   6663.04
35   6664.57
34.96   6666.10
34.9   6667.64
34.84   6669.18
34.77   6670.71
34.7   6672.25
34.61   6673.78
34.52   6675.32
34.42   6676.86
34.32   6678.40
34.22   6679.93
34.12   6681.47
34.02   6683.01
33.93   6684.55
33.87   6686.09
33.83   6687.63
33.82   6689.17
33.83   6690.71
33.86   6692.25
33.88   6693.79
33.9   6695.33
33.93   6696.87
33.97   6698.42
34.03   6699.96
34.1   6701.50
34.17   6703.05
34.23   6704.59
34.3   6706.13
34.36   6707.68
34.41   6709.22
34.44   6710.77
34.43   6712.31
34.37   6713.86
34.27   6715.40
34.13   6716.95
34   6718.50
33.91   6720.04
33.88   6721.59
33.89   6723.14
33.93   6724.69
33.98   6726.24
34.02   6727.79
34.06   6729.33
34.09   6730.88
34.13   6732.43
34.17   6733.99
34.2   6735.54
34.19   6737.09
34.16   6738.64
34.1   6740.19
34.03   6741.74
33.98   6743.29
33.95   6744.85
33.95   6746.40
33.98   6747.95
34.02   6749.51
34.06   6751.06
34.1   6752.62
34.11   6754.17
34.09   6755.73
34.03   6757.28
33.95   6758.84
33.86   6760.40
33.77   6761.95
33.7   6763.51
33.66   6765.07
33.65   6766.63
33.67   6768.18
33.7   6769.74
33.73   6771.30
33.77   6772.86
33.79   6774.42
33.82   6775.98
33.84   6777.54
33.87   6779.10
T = -0.01 mag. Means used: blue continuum 35.4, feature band 34.7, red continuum 34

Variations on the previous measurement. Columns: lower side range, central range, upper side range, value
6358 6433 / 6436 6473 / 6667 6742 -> 0.00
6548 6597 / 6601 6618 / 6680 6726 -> -0.02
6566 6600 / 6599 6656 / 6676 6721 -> -0.03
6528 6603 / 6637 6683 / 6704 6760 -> -0.01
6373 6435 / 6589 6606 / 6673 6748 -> 0.00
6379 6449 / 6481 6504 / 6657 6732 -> 0.01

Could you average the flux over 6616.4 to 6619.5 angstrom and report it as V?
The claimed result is 34.6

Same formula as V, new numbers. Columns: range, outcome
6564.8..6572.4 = 32.2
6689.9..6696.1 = 33.9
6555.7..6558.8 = 35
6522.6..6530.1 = 35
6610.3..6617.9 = 34.7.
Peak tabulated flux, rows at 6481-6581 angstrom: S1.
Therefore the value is 35.28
